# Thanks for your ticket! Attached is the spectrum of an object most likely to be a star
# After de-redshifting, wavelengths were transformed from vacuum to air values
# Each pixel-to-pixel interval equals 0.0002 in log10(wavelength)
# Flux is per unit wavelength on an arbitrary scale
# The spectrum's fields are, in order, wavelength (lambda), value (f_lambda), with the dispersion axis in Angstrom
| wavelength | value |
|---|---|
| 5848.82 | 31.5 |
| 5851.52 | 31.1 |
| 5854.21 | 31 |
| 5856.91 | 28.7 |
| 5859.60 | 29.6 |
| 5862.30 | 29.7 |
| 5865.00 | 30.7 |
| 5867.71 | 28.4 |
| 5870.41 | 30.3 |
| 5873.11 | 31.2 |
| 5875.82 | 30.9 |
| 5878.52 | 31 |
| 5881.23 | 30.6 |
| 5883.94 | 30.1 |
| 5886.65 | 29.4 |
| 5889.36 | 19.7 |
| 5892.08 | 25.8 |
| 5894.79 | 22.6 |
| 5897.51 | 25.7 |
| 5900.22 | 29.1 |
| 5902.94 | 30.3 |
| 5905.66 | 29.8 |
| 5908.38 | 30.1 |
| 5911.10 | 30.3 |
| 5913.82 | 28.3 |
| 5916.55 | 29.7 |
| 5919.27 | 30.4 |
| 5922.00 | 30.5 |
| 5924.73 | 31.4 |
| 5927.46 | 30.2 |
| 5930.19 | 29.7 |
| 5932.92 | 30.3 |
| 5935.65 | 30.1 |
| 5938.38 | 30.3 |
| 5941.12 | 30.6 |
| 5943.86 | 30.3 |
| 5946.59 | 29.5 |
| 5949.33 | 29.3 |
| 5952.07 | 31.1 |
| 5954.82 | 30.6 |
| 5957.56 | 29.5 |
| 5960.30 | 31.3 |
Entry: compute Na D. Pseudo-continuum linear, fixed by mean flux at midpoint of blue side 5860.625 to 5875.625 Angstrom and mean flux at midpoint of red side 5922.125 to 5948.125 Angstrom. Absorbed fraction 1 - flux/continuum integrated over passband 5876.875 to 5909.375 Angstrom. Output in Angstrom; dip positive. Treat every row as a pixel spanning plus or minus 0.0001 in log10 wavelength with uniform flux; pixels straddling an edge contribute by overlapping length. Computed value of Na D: 2.5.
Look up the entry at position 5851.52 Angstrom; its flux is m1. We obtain 31.1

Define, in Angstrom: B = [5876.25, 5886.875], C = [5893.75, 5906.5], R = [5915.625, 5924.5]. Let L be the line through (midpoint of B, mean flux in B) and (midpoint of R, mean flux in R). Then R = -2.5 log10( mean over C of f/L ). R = 0.108 mag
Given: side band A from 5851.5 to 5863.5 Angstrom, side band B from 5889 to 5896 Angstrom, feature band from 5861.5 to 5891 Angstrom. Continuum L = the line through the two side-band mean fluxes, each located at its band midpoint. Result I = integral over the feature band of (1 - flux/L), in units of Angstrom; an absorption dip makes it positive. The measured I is -3.33 Angstrom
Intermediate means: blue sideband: 29.9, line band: 29.2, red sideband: 23.1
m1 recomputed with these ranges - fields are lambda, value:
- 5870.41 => 30.3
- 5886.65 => 29.4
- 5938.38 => 30.3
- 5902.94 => 30.3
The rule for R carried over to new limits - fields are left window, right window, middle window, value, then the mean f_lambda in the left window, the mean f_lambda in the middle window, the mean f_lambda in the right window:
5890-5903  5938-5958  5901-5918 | -0.10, 25.9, 29.7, 30.2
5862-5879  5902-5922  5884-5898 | 0.20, 30.3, 25.1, 29.9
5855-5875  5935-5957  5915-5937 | -0.01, 29.9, 30.3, 30.2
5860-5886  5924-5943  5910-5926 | 0.01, 30.3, 30.1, 30.3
